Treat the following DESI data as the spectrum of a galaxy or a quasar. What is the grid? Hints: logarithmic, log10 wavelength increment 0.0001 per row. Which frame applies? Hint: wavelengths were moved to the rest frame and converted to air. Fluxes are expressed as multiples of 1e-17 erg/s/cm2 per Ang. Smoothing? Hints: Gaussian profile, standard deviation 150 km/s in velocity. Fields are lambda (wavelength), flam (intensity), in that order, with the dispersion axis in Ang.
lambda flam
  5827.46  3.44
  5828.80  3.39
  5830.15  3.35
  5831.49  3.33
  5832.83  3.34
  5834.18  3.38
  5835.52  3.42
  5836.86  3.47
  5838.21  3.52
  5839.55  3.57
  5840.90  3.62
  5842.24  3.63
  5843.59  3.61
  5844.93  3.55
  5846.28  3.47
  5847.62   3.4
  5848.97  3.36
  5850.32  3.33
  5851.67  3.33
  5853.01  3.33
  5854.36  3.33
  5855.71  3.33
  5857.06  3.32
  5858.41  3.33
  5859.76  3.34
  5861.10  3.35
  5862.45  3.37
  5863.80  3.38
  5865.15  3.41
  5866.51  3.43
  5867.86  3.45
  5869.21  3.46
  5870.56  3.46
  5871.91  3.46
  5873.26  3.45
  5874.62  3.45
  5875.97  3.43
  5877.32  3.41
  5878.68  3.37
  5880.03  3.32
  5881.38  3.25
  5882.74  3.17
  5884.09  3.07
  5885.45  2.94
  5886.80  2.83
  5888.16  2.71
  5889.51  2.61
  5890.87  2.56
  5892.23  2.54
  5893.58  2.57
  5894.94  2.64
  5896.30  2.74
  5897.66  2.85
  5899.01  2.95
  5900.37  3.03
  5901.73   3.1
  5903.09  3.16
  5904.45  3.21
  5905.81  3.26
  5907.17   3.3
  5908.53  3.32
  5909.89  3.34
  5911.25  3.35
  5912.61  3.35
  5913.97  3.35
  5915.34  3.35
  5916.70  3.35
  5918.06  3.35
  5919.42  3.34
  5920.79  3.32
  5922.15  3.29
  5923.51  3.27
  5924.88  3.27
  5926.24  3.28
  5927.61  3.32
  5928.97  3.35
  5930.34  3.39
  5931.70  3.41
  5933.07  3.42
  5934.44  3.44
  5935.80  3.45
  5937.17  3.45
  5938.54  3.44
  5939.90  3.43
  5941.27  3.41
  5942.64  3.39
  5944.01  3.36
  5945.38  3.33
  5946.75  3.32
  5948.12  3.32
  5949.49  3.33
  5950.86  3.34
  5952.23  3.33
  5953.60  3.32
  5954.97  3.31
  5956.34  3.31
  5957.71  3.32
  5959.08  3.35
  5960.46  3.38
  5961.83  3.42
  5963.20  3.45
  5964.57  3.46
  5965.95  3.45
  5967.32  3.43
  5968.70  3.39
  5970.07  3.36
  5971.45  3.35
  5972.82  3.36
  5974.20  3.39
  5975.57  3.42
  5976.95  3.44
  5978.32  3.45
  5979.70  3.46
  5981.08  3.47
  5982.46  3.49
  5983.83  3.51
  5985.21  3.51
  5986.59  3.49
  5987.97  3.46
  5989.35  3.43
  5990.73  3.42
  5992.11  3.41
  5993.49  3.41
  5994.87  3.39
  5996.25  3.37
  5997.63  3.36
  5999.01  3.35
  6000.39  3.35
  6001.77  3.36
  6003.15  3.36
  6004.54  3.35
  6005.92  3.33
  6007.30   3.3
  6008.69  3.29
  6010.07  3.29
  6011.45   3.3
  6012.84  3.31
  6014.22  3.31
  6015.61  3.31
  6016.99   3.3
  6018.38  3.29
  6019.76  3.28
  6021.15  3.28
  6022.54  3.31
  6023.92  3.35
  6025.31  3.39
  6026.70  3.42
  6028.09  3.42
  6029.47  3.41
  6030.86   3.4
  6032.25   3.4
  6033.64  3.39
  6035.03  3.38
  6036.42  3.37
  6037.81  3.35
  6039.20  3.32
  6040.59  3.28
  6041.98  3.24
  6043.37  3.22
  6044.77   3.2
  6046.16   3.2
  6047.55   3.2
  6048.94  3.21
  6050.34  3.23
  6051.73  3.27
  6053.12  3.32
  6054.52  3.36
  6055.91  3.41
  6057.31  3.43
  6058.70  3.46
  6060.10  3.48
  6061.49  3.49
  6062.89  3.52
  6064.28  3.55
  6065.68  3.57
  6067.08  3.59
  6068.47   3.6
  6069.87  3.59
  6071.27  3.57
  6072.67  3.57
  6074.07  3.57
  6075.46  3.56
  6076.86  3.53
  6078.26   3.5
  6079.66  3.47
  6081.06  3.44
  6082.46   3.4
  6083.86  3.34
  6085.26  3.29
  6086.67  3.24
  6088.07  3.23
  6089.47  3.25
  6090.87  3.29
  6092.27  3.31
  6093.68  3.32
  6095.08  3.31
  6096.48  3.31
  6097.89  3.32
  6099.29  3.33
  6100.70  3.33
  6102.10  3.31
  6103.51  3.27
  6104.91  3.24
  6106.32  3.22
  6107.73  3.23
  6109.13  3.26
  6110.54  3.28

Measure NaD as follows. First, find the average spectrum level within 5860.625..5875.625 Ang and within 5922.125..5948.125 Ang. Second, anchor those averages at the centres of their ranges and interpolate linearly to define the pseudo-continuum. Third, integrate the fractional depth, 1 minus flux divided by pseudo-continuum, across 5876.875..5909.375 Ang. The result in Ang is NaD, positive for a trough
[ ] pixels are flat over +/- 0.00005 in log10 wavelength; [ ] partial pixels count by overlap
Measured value 3.9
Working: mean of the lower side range 3.42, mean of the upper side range 3.37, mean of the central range 2.99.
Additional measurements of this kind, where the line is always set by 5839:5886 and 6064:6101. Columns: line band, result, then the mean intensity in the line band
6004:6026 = 0.63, 3.31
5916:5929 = 0.32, 3.31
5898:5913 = 0.83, 3.21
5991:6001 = 0.08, 3.38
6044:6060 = 0.51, 3.3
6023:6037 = 0.08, 3.39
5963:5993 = -0.28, 3.44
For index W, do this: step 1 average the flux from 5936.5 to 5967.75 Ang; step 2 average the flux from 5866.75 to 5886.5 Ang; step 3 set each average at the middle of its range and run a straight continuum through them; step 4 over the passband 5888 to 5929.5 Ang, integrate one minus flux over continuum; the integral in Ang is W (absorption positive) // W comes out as 2.9 Ang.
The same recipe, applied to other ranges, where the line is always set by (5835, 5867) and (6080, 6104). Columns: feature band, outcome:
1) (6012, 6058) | 0.3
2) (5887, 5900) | 2.7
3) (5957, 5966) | -0.1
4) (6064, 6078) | -1.0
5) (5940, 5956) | 0.2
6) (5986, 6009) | -0.2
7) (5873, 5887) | 0.7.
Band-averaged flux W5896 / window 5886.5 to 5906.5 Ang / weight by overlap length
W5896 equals 2.85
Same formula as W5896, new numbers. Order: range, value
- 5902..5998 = 3.37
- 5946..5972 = 3.36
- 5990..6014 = 3.35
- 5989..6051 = 3.33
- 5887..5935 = 3.14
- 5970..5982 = 3.41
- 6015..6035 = 3.36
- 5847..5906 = 3.18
